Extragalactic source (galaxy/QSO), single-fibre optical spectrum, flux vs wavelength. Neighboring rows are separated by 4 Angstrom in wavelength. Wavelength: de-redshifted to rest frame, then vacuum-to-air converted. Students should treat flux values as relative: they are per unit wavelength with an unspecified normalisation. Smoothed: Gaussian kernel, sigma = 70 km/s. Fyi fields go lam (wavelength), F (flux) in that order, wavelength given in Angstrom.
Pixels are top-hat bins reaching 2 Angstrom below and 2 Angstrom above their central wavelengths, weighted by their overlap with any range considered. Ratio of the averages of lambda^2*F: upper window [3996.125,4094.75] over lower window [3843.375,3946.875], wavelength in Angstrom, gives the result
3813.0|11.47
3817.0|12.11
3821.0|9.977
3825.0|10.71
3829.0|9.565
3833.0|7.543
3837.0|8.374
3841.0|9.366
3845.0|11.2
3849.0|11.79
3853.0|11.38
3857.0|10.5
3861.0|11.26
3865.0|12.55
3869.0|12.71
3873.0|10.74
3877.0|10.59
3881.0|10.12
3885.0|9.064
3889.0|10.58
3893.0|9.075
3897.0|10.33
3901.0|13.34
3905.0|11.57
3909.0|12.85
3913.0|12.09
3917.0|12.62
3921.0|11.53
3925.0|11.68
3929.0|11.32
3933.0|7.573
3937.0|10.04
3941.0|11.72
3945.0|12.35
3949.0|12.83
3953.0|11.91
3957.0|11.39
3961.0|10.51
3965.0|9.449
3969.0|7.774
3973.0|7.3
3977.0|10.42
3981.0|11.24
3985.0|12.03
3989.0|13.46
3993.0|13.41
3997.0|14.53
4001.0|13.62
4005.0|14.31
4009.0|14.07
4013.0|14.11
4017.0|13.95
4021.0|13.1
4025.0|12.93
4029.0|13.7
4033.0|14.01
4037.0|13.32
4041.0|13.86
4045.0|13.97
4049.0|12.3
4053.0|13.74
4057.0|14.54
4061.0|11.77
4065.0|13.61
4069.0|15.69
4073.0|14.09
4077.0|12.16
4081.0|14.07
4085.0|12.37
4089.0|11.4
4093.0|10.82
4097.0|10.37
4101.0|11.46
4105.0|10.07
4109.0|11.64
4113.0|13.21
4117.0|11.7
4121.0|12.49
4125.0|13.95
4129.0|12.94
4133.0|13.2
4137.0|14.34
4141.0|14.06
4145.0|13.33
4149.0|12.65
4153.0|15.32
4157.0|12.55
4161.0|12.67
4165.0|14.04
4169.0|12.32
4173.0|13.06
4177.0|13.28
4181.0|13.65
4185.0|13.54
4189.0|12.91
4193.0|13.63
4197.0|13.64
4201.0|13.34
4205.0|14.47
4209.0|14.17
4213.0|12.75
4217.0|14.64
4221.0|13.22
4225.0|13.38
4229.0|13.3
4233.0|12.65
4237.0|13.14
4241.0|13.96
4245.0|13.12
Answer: 1.3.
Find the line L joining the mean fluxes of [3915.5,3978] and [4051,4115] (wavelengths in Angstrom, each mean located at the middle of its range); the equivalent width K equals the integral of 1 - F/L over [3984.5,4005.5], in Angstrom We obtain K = -4.3 Angstrom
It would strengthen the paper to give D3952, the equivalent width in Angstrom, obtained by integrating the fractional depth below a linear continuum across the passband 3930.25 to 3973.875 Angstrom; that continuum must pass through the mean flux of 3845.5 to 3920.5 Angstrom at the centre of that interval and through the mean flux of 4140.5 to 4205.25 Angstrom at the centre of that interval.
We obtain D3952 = 5.3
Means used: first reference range 11.3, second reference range 13.4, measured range 10.4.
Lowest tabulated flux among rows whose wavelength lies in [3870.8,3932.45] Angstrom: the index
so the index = 9.064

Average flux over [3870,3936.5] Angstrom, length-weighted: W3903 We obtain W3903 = 10.9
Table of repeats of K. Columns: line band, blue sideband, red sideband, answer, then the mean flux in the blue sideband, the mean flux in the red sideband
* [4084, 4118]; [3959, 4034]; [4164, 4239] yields 3.8 Angstrom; 12.3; 13.4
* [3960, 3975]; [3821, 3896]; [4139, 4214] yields 3.7 Angstrom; 10.4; 13.5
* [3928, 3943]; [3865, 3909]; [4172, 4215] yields 1.7 Angstrom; 11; 13.5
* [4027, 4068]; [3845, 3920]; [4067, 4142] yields -4.2 Angstrom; 11.3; 12.6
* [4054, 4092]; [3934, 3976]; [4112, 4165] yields -3.0 Angstrom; 10.5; 13.3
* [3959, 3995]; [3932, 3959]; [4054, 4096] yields 3.3 Angstrom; 11.2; 13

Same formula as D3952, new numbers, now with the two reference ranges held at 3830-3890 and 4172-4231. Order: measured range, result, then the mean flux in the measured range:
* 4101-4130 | 1.3 Angstrom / 12.2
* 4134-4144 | -0.8 Angstrom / 14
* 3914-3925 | -1.0 Angstrom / 12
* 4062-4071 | -1.5 Angstrom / 14.3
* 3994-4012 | -3.5 Angstrom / 14.1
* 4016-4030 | -1.7 Angstrom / 13.4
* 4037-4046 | -1.2 Angstrom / 13.8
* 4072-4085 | -0.8 Angstrom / 13.2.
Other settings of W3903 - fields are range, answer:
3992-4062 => 13.7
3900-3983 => 11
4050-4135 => 12.6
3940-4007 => 11.7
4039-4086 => 13.5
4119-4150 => 13.4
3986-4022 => 13.8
